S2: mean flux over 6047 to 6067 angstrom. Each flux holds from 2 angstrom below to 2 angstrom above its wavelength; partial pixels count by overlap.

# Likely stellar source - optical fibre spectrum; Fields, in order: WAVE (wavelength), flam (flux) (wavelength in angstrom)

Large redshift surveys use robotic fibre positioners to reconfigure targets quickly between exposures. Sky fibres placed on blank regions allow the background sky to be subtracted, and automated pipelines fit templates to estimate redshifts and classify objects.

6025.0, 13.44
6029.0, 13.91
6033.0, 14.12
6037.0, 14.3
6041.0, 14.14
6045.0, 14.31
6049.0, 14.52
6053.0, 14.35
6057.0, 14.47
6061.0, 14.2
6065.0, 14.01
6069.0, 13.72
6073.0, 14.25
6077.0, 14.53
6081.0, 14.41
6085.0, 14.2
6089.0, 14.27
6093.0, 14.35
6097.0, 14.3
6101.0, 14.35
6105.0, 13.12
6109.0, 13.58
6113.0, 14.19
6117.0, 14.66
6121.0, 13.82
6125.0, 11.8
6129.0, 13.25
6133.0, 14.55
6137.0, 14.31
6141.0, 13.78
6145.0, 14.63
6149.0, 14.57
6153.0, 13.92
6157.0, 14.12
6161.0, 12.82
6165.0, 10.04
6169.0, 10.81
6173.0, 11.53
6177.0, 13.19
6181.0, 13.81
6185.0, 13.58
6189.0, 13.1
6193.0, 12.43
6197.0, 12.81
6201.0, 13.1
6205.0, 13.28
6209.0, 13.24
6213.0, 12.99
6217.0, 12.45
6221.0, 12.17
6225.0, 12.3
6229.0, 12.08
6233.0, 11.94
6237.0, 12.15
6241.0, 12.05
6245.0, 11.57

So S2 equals 14.3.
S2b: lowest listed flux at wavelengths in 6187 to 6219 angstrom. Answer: 12.43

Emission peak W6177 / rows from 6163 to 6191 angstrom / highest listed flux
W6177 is 13.81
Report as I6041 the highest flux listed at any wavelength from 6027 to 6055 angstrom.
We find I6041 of 14.52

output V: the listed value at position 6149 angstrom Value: 14.57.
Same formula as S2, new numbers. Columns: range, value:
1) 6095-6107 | 13.9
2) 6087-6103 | 14.3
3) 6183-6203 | 13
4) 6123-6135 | 13.2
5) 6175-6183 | 13.5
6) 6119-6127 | 12.8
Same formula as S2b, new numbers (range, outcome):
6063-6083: 13.72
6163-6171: 10.04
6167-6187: 10.81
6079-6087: 14.2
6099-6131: 11.8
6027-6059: 13.91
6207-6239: 11.94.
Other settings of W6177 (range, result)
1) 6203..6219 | 13.28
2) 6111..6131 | 14.66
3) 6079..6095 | 14.41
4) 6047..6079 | 14.53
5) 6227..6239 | 12.15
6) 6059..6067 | 14.2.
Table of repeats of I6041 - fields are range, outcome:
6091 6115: 14.35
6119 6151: 14.63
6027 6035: 14.12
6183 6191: 13.58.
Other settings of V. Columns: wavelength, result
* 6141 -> 13.78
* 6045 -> 14.31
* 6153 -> 13.92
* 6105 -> 13.12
